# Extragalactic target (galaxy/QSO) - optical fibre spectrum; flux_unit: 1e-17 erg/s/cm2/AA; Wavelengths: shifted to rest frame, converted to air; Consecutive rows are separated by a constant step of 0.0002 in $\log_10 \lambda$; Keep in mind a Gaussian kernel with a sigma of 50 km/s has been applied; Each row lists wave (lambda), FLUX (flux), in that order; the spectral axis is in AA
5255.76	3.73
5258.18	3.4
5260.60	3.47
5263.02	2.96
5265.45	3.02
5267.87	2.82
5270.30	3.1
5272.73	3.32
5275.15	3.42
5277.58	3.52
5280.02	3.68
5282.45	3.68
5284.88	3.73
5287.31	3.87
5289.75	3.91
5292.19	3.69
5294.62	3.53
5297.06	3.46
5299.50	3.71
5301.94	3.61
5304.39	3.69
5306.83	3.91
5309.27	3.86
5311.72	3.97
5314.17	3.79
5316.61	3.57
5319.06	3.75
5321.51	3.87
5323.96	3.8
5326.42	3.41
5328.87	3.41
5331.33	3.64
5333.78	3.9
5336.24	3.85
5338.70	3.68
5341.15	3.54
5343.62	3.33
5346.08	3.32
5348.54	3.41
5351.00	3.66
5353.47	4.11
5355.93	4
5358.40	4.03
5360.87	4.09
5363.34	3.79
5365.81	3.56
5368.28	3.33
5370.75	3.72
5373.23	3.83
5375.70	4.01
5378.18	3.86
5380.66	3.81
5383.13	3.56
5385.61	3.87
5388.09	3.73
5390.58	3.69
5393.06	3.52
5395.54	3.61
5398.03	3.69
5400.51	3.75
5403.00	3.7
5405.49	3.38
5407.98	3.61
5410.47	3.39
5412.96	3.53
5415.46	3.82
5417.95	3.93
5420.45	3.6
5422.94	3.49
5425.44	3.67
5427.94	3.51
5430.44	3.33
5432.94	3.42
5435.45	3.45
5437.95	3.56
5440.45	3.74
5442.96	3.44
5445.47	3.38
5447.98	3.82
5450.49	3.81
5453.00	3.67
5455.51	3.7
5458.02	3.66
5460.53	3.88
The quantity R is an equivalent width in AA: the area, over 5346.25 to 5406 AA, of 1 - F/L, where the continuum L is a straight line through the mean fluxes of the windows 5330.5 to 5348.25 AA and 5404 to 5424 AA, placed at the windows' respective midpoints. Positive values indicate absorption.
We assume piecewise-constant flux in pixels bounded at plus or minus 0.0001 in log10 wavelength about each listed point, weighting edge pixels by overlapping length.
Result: -2.28 AA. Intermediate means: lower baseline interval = 3.6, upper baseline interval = 3.6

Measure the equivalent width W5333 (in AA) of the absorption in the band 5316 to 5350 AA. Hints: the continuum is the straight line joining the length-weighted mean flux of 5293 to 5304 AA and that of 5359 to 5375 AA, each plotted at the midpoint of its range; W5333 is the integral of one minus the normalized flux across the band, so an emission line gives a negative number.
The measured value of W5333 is 0.6 AA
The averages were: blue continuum 3.59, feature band 3.61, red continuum 3.74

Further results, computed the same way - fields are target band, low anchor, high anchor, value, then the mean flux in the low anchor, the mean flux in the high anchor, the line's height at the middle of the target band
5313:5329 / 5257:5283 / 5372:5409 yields -0.93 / 3.3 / 3.71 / 3.47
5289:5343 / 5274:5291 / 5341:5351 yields -2.40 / 3.69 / 3.42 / 3.54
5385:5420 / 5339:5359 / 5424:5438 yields -1.06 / 3.67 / 3.48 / 3.55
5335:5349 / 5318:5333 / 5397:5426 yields 0.46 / 3.65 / 3.63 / 3.65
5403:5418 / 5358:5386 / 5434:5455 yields 0.39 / 3.78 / 3.61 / 3.69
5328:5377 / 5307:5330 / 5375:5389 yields 0.69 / 3.72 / 3.8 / 3.77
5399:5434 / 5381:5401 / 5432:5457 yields 0.59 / 3.68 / 3.6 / 3.64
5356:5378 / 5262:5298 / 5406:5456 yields -1.74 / 3.45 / 3.59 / 3.53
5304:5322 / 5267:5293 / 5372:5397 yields -1.03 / 3.53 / 3.75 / 3.6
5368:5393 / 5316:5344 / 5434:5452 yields -0.80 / 3.66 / 3.6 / 3.63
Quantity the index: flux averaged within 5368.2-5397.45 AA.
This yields 3.73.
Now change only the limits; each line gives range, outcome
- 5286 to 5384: 3.72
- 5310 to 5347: 3.66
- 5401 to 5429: 3.61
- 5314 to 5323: 3.74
